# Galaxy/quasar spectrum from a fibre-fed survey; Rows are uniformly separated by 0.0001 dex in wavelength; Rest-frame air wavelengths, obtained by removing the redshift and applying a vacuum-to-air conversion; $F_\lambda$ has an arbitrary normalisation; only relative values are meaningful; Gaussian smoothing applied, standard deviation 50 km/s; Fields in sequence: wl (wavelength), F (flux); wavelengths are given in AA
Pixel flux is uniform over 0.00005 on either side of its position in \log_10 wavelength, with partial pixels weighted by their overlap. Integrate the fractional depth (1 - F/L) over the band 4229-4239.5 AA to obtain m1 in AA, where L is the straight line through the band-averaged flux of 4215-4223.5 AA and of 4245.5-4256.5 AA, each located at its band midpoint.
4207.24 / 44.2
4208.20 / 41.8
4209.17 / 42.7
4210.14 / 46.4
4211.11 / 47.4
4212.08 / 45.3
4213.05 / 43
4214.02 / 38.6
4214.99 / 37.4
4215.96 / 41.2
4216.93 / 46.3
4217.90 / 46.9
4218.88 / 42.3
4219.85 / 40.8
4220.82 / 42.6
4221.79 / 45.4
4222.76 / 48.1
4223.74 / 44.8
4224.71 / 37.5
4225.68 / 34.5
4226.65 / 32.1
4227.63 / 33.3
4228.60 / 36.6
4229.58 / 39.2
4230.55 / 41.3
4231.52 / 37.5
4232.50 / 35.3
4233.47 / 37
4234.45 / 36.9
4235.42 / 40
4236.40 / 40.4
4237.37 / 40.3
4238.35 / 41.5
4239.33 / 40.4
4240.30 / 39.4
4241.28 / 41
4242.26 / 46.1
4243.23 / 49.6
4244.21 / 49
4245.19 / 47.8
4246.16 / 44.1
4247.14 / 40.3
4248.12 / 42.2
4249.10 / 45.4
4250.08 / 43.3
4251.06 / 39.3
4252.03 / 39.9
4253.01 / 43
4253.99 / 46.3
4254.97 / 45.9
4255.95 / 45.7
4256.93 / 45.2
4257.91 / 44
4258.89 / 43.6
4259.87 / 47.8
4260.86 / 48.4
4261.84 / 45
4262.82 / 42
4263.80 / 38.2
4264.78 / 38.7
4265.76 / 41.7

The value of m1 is 1.10 AA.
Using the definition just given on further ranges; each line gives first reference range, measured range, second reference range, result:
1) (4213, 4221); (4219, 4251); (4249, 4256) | 1.3 AA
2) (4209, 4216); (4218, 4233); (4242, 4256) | 1.3 AA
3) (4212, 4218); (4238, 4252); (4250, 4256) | -0.1 AA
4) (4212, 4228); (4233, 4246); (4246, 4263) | 0.1 AA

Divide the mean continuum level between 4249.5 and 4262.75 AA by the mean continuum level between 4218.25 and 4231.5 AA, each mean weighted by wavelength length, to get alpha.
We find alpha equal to 1.1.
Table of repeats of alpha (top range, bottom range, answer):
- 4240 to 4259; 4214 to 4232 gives 1.09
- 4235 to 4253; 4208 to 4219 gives 0.99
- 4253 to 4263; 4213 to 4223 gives 1.06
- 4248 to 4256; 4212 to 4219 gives 1.02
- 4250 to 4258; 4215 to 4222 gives 1.01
